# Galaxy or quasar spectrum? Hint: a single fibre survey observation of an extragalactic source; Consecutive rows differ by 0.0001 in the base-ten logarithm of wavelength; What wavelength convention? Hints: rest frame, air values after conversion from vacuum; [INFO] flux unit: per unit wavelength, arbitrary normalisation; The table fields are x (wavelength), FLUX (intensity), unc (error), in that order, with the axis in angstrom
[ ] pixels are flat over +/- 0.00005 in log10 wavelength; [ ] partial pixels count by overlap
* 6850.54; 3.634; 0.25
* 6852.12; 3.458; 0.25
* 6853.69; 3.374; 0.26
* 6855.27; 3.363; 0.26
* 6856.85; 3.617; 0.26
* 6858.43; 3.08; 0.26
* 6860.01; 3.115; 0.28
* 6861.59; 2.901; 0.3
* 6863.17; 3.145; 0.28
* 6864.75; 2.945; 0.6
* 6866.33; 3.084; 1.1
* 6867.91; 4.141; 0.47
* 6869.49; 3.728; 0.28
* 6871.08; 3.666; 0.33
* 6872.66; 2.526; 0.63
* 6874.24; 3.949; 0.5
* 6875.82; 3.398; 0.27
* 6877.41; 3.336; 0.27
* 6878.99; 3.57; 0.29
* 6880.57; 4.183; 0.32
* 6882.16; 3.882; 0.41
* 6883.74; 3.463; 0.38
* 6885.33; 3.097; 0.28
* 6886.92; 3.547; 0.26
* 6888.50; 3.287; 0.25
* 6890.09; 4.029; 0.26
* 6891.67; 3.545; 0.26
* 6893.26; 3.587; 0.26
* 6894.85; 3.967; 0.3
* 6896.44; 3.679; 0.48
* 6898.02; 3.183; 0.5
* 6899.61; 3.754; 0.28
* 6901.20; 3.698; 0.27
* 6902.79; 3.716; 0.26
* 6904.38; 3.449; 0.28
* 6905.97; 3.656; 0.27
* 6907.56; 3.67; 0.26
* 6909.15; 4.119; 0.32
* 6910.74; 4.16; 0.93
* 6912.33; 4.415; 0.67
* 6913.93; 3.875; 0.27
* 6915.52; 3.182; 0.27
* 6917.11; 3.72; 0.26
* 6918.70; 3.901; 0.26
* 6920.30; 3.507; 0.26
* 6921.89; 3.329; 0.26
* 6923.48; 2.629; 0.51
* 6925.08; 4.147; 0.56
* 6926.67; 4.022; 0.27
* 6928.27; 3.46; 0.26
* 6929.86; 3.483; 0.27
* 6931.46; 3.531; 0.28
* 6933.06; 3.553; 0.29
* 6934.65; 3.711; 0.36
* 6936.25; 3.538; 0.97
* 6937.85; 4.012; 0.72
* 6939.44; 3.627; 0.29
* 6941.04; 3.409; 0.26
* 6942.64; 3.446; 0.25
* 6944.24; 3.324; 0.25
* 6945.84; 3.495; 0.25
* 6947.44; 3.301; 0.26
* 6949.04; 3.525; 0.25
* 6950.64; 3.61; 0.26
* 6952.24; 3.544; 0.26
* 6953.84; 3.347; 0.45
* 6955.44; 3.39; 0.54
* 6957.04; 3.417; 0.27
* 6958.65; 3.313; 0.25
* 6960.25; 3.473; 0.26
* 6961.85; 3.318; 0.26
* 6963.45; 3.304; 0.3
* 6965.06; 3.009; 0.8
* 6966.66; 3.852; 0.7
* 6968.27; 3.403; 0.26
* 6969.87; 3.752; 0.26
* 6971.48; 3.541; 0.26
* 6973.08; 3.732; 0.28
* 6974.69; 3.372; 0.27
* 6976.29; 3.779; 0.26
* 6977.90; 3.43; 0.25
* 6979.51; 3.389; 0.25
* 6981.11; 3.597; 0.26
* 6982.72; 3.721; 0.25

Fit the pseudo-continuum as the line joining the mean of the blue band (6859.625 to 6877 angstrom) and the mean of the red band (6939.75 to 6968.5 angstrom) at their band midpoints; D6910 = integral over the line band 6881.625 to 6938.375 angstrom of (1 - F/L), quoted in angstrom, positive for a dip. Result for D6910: -4.6 angstrom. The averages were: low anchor 3.33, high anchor 3.42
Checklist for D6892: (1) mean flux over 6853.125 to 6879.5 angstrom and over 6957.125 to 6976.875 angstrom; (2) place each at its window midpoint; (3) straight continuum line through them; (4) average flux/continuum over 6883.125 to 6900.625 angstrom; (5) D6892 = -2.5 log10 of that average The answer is -0.06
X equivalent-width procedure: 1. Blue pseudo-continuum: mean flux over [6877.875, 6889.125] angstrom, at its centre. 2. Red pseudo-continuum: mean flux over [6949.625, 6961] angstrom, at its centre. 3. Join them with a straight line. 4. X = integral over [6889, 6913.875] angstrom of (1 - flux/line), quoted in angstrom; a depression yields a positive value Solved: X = -1.63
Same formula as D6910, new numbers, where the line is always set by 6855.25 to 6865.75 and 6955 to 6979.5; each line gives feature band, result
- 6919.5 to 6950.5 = -1.4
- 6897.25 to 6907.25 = -0.9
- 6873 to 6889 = -1.7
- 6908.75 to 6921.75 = -2.0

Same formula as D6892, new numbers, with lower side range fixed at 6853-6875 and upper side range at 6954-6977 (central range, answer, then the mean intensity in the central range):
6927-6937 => -0.04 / 3.57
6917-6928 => -0.06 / 3.59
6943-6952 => 0.00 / 3.46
